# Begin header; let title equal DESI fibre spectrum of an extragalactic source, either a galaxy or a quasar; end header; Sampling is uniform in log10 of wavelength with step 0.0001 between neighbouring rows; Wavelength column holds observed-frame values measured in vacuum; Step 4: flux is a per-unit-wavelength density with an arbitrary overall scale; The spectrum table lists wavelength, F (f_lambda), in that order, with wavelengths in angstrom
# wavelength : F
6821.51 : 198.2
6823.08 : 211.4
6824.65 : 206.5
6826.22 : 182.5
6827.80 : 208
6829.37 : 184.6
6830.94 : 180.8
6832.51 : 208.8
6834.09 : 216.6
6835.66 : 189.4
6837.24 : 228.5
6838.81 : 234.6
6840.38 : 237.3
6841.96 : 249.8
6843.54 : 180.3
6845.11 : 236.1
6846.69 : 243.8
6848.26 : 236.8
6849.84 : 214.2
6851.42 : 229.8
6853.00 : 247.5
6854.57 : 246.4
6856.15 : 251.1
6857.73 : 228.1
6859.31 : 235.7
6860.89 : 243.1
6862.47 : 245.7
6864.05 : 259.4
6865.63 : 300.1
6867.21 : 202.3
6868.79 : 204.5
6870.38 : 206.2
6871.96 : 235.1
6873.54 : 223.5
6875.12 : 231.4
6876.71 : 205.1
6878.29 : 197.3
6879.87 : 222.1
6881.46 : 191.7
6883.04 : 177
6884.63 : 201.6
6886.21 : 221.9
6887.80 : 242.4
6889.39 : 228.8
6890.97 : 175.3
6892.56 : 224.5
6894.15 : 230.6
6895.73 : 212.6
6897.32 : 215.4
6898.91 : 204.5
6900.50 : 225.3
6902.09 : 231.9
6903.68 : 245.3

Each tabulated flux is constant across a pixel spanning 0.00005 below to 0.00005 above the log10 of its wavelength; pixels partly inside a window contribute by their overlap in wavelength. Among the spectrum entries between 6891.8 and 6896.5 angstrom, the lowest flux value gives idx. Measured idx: 212.6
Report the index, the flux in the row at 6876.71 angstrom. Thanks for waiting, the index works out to 205.1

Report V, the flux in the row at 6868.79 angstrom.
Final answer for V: 204.5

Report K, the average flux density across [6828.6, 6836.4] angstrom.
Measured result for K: 196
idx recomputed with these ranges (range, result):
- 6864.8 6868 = 202.3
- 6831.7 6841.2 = 189.4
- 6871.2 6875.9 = 223.5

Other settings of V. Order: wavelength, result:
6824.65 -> 206.5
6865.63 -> 300.1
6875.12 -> 231.4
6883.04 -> 177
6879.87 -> 222.1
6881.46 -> 191.7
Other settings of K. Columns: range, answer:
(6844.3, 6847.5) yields 240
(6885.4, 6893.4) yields 219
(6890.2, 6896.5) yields 211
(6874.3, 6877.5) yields 218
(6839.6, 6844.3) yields 222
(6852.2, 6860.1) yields 242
